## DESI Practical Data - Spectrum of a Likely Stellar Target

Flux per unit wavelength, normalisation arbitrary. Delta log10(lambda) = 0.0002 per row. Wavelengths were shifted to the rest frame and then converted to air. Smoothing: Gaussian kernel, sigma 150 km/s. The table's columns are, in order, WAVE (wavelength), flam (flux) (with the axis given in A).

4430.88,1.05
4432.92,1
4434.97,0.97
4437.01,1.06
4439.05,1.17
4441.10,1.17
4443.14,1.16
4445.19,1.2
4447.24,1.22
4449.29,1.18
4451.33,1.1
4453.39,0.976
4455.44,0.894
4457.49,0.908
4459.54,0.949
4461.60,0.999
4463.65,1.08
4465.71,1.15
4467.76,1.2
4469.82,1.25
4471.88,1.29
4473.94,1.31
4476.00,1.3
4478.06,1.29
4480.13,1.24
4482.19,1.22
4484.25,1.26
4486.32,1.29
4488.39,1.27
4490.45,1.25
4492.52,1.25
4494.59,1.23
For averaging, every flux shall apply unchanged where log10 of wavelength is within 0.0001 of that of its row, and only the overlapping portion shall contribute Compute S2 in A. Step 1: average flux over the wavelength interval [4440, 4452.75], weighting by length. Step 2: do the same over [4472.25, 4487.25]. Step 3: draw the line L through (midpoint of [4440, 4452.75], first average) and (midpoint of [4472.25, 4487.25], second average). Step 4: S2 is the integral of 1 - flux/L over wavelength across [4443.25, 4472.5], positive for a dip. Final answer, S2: 2.51 A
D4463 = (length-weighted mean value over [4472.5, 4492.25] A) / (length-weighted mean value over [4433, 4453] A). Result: 1.13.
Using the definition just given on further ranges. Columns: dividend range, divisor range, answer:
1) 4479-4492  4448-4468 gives 1.21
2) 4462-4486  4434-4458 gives 1.13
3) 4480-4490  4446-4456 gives 1.16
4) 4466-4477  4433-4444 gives 1.15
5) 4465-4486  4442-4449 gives 1.05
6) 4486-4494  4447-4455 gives 1.15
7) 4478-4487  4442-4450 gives 1.05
